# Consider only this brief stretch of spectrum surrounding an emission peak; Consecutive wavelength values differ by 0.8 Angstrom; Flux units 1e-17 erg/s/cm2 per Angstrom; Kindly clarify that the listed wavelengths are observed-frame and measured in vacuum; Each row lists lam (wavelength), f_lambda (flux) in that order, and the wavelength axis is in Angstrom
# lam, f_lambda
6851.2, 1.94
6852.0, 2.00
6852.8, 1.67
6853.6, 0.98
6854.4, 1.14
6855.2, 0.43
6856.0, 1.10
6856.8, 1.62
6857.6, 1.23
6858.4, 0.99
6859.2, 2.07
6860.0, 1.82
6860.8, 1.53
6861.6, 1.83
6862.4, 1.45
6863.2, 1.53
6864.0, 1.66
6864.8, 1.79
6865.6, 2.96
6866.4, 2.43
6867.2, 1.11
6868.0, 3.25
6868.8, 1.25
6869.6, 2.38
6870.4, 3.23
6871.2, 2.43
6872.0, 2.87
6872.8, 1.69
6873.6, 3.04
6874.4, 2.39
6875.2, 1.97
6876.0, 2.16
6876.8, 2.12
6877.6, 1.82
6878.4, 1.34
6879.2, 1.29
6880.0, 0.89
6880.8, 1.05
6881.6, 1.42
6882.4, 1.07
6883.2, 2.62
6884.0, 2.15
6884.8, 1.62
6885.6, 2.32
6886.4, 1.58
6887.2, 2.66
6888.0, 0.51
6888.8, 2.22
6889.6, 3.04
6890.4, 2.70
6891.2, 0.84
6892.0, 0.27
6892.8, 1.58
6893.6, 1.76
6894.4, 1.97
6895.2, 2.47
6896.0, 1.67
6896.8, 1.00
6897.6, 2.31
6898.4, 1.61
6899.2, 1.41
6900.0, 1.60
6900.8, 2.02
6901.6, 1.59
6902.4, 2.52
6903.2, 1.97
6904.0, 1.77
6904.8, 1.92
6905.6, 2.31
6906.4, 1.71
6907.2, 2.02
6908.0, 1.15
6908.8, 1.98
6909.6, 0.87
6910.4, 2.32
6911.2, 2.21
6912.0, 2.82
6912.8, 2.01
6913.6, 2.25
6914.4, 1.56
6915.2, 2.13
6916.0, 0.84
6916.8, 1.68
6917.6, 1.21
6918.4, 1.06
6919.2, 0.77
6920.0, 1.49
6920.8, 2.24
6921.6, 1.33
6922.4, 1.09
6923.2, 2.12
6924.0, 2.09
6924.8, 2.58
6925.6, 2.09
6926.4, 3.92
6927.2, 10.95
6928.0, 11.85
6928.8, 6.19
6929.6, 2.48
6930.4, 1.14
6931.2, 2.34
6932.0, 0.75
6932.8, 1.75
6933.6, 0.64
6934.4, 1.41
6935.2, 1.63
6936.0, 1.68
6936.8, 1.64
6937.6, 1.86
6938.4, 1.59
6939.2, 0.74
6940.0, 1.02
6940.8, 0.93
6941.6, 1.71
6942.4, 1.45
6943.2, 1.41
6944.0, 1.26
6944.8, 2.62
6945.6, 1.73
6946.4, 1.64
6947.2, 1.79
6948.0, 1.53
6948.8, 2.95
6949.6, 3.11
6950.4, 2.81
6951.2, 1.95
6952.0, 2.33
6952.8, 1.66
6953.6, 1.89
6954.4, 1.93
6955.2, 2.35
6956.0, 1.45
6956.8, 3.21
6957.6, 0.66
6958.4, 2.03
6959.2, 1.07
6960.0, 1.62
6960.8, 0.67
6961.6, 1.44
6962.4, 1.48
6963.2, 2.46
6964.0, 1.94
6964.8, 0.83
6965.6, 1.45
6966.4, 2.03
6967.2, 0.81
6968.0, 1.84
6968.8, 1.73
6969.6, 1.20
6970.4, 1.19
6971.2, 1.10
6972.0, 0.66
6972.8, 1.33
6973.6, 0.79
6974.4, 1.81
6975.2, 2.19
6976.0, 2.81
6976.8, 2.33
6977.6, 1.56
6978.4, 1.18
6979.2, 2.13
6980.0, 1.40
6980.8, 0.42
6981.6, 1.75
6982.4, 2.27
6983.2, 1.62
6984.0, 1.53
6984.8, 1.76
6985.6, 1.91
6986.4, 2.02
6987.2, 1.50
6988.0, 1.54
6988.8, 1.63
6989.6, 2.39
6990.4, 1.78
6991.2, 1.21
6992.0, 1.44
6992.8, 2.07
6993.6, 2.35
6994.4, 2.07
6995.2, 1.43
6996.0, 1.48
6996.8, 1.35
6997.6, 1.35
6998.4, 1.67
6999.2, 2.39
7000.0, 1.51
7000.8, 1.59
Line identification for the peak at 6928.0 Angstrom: H-alpha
